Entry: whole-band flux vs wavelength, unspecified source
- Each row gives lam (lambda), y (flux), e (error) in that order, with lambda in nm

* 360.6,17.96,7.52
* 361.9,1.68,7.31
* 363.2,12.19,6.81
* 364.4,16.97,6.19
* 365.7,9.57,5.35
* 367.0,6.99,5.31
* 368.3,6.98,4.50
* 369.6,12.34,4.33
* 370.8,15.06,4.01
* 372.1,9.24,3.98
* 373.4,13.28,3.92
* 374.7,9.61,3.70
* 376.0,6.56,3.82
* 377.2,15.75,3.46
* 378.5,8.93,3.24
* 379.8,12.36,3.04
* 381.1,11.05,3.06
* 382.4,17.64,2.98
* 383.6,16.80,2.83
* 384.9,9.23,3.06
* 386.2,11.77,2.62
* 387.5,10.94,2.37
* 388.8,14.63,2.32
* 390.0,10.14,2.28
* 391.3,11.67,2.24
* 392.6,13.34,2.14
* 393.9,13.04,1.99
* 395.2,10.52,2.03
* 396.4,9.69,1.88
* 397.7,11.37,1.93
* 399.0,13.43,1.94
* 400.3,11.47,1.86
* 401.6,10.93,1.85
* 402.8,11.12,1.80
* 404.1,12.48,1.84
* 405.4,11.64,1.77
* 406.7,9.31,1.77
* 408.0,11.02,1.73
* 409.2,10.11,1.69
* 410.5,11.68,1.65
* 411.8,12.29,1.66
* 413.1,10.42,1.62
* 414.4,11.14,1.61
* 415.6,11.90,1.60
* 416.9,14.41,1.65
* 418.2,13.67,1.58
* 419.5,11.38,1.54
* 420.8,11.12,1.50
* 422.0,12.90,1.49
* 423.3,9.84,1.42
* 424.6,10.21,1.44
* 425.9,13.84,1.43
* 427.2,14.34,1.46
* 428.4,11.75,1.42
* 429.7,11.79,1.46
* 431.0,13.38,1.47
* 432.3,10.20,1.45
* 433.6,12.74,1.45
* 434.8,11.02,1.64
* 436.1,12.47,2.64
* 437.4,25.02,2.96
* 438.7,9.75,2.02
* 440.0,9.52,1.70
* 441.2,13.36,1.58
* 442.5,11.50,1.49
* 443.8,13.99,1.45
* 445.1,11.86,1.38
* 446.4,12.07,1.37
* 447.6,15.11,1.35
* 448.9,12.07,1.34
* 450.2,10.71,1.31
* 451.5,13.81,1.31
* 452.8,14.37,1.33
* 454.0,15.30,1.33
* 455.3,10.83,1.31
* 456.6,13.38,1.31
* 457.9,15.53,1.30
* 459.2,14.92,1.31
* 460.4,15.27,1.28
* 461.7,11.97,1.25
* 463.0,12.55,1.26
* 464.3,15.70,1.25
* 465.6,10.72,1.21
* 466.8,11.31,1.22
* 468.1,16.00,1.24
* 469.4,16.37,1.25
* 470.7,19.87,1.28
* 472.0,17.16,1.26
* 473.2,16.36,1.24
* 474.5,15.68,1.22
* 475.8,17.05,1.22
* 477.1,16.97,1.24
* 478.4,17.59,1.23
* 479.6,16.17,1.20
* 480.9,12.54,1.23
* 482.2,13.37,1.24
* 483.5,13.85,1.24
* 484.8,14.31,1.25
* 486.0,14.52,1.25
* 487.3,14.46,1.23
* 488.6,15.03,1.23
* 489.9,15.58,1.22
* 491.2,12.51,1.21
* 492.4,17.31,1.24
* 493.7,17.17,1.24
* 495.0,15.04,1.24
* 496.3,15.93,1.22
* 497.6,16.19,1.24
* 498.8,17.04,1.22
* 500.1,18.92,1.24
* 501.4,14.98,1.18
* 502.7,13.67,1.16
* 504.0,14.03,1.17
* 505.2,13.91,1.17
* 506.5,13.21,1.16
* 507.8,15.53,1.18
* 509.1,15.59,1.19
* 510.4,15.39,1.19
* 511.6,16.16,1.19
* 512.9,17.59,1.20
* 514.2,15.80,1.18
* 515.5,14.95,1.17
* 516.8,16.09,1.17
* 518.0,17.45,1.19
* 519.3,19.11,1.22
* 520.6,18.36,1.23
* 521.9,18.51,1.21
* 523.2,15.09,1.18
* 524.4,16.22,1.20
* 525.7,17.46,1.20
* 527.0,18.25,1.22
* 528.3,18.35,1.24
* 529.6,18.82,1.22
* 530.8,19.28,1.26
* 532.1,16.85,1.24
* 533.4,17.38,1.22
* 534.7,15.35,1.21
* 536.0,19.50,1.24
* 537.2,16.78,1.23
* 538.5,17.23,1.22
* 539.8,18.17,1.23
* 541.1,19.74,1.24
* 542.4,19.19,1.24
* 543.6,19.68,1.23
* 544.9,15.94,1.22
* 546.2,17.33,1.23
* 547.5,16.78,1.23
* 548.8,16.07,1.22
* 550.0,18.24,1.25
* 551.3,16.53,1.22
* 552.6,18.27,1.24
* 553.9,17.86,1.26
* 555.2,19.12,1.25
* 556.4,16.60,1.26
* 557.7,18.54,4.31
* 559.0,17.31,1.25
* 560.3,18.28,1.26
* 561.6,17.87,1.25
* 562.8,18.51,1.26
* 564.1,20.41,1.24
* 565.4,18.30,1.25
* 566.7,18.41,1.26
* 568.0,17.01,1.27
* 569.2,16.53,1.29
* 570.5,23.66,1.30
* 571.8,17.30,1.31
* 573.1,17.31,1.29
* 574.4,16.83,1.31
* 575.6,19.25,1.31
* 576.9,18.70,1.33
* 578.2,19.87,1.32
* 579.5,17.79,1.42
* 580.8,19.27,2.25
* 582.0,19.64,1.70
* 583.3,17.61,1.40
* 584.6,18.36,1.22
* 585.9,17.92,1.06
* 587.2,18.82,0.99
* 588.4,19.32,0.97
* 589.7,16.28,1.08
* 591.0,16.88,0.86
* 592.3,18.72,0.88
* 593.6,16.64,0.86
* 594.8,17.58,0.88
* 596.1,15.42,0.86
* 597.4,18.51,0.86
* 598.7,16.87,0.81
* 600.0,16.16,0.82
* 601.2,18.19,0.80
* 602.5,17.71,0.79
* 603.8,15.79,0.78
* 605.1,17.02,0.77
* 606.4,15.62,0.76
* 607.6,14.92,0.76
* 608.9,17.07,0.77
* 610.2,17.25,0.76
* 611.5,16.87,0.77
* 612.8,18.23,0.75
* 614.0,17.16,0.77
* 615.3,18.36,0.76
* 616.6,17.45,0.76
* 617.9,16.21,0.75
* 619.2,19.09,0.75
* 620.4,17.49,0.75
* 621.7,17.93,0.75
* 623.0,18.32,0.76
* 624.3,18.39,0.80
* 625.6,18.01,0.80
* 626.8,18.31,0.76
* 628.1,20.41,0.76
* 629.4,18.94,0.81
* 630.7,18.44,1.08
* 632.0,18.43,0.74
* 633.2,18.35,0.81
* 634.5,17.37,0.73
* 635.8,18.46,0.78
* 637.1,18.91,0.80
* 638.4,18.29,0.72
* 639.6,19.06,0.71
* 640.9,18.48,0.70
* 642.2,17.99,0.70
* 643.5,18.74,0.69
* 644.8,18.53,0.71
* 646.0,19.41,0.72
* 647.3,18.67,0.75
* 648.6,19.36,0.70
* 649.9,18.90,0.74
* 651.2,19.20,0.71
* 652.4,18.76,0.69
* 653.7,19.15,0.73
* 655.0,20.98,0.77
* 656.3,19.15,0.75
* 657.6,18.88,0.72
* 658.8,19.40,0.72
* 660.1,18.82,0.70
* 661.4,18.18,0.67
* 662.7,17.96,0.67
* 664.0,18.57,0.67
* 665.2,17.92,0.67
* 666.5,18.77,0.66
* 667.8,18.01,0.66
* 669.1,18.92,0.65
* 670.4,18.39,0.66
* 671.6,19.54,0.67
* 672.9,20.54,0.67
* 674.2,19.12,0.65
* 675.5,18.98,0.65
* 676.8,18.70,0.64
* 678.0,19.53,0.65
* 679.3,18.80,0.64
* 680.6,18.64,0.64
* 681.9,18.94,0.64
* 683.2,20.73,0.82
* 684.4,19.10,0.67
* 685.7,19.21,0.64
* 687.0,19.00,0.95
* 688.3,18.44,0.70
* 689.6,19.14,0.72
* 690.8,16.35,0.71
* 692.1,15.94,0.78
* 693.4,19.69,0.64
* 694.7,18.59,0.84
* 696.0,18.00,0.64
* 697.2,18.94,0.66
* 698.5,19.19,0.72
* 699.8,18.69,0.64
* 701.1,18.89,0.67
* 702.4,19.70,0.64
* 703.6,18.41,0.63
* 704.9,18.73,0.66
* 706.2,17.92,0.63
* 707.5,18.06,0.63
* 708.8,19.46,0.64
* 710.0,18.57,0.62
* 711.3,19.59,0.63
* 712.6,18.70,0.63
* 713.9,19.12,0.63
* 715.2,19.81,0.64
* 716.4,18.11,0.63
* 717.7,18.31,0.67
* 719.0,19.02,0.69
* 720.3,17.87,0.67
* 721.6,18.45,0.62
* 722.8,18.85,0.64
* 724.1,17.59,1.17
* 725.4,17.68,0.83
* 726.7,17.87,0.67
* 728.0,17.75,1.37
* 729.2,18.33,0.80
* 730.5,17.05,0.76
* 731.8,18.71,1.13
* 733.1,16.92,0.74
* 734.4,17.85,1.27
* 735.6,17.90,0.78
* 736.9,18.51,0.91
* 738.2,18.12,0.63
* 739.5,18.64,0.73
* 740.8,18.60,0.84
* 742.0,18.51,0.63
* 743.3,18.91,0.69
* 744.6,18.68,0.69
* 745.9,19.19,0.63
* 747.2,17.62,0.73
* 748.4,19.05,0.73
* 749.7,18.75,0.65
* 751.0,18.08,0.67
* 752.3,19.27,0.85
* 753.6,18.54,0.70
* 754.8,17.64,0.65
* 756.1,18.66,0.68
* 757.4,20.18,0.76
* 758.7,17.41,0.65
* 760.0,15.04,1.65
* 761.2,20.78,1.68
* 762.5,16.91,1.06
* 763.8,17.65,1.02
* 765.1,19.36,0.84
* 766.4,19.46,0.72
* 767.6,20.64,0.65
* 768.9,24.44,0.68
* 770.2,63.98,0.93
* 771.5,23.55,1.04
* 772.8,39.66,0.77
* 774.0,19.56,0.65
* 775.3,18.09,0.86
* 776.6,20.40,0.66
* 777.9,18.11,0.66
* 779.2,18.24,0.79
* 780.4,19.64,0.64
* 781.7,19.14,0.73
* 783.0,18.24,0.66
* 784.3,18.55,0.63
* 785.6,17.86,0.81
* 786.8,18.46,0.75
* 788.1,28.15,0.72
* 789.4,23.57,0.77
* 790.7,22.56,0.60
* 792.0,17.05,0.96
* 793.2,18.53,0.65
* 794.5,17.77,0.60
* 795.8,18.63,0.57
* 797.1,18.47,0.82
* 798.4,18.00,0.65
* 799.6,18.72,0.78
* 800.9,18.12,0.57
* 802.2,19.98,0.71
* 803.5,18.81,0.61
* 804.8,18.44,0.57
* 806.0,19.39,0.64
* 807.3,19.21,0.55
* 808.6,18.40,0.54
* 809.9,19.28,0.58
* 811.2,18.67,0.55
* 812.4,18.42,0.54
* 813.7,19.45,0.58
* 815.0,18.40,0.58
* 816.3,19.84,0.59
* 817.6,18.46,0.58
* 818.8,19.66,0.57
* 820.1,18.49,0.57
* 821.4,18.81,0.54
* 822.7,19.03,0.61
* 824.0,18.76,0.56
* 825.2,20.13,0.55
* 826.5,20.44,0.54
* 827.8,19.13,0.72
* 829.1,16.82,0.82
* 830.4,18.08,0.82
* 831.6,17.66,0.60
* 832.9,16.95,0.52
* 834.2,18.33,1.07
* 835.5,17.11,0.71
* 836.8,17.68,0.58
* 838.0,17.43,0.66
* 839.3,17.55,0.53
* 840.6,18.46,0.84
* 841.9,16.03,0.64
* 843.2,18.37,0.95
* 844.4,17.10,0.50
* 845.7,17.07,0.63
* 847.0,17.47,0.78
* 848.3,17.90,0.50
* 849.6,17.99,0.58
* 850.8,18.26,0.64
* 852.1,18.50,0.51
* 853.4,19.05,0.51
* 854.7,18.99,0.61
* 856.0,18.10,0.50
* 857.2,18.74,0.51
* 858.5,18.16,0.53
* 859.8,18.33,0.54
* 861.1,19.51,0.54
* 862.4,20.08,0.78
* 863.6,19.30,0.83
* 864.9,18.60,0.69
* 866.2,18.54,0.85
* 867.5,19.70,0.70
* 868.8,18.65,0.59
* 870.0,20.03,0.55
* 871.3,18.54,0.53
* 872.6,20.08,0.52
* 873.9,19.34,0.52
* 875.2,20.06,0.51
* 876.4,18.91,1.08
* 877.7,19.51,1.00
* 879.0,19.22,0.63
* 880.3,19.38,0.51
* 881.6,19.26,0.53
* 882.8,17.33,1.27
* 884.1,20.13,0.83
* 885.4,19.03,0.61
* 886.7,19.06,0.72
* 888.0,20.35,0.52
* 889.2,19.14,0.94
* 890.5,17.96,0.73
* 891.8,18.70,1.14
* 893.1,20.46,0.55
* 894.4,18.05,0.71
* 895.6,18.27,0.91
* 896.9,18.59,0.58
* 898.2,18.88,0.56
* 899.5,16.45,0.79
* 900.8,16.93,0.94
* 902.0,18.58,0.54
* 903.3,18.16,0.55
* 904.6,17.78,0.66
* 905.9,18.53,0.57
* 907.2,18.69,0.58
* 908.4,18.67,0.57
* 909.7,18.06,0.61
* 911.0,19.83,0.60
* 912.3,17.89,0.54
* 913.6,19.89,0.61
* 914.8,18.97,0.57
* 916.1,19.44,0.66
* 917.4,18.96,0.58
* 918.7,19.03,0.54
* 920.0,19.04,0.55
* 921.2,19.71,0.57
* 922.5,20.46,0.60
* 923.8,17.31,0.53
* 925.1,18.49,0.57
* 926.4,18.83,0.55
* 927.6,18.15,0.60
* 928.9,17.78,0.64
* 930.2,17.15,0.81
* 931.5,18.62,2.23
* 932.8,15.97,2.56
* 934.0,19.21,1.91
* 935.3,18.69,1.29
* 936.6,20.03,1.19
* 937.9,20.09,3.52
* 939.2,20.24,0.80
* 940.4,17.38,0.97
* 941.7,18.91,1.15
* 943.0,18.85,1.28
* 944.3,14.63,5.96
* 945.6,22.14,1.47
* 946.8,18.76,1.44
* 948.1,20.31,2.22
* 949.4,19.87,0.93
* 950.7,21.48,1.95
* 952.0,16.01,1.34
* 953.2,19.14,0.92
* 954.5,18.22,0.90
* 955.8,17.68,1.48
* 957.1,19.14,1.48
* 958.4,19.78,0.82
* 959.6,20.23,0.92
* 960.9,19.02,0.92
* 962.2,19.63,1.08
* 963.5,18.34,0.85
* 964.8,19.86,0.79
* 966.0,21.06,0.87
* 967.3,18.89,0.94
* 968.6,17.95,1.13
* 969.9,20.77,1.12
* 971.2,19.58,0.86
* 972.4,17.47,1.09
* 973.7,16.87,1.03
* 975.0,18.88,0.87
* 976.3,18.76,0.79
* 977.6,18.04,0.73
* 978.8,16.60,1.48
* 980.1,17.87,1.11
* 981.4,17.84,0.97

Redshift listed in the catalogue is 0.174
